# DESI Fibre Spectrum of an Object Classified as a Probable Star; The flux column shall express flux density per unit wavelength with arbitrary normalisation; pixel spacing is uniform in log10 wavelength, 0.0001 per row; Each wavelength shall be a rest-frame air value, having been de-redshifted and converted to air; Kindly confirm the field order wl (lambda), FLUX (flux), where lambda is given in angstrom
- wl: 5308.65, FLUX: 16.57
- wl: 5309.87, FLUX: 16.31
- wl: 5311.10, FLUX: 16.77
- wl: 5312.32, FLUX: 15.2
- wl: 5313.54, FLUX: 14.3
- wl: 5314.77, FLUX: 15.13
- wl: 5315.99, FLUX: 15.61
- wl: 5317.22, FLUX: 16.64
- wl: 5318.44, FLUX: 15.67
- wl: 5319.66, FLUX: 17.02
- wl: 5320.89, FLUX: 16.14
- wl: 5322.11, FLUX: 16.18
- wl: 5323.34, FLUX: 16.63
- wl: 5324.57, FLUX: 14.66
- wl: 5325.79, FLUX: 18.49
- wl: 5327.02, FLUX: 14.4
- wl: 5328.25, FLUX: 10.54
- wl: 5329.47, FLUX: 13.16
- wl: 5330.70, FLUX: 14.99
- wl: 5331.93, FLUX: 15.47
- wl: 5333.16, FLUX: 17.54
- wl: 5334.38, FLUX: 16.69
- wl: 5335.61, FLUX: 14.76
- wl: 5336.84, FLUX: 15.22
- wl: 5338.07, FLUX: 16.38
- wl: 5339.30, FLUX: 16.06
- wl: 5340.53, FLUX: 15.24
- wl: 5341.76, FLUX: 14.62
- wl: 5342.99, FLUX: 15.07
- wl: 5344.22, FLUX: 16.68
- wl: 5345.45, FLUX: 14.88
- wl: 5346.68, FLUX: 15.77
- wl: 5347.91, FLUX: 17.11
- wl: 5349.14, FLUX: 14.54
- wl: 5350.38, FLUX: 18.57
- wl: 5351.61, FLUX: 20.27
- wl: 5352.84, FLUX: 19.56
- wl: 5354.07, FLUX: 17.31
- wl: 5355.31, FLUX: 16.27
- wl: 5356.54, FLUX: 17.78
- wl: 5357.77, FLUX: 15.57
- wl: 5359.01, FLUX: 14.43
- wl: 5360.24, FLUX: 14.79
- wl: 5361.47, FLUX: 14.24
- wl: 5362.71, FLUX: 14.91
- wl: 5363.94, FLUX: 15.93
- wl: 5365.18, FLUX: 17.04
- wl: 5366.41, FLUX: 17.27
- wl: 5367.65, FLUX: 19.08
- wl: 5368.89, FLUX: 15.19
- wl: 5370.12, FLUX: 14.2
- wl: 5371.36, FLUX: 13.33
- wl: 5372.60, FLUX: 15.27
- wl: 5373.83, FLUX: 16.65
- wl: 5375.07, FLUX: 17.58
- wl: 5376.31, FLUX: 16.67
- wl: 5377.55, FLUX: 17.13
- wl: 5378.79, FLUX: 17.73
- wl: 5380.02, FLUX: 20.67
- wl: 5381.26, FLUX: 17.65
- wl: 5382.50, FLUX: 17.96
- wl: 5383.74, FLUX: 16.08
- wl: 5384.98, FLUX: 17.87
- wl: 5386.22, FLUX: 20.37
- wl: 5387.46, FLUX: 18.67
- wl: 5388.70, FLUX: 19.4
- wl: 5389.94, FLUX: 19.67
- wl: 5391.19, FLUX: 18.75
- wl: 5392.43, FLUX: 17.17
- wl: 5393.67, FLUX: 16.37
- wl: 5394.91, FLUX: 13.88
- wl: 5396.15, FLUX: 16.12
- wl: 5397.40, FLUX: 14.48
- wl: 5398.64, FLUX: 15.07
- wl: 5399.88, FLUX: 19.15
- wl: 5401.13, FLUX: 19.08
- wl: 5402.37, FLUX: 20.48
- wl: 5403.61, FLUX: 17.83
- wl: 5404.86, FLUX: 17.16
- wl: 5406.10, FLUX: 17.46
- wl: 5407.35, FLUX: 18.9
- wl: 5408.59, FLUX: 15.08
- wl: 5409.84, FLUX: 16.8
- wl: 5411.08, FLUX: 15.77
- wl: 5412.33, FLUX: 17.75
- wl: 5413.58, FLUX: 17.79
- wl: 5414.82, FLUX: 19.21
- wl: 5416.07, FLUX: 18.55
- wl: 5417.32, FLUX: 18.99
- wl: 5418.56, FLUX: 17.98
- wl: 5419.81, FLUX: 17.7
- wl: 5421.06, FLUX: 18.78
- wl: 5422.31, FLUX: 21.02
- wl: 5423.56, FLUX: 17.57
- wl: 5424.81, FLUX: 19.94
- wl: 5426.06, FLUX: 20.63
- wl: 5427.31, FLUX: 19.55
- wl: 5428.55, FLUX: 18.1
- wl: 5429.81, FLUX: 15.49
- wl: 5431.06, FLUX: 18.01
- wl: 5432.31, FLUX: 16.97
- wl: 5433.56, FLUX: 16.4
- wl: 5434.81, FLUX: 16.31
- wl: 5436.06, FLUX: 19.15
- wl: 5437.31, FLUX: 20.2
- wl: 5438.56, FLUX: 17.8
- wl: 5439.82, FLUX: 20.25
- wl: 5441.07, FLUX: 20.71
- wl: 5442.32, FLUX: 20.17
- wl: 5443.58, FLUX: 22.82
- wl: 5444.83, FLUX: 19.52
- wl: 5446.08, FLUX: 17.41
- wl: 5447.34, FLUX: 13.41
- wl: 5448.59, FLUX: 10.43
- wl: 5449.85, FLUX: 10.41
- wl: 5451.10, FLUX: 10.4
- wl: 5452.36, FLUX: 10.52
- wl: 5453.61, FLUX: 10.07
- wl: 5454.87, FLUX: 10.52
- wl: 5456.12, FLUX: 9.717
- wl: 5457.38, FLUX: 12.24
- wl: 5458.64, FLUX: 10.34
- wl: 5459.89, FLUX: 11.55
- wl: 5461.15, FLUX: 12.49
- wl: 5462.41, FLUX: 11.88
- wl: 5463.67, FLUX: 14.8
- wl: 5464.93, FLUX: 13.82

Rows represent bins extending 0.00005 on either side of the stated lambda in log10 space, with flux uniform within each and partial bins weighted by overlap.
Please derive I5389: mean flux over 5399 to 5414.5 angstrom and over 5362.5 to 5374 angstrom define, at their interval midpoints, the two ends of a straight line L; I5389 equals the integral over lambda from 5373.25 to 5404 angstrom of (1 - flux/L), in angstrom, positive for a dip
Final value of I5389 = -1.51 angstrom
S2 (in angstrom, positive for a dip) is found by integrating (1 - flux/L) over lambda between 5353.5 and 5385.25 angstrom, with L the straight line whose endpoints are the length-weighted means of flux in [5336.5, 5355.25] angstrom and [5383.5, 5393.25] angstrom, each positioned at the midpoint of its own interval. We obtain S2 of 2.1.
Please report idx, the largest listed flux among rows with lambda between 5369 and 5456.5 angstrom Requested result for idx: 22.82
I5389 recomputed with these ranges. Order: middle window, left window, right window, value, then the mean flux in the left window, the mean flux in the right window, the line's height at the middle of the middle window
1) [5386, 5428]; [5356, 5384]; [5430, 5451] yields -2.9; 16.4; 17.3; 16.9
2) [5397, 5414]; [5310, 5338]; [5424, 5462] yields -1.9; 15.5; 15.7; 15.6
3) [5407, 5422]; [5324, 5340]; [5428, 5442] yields -0.2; 15.3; 18.2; 17.6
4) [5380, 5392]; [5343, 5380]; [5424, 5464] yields -1.8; 16.5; 15.6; 16.2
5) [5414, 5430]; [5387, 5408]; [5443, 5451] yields -2.3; 17.6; 15.3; 16.5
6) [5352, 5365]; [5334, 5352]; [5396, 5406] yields 0.2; 16.1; 17.5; 16.4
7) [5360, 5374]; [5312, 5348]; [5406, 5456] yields 0.4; 15.5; 17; 16.1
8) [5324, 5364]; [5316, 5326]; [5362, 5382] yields 1.6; 16.3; 16.6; 16.5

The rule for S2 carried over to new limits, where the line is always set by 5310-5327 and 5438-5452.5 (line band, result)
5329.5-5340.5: 0.22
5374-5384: -0.96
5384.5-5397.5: -1.18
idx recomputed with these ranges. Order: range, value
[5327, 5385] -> 20.67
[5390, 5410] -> 20.48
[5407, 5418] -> 19.21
